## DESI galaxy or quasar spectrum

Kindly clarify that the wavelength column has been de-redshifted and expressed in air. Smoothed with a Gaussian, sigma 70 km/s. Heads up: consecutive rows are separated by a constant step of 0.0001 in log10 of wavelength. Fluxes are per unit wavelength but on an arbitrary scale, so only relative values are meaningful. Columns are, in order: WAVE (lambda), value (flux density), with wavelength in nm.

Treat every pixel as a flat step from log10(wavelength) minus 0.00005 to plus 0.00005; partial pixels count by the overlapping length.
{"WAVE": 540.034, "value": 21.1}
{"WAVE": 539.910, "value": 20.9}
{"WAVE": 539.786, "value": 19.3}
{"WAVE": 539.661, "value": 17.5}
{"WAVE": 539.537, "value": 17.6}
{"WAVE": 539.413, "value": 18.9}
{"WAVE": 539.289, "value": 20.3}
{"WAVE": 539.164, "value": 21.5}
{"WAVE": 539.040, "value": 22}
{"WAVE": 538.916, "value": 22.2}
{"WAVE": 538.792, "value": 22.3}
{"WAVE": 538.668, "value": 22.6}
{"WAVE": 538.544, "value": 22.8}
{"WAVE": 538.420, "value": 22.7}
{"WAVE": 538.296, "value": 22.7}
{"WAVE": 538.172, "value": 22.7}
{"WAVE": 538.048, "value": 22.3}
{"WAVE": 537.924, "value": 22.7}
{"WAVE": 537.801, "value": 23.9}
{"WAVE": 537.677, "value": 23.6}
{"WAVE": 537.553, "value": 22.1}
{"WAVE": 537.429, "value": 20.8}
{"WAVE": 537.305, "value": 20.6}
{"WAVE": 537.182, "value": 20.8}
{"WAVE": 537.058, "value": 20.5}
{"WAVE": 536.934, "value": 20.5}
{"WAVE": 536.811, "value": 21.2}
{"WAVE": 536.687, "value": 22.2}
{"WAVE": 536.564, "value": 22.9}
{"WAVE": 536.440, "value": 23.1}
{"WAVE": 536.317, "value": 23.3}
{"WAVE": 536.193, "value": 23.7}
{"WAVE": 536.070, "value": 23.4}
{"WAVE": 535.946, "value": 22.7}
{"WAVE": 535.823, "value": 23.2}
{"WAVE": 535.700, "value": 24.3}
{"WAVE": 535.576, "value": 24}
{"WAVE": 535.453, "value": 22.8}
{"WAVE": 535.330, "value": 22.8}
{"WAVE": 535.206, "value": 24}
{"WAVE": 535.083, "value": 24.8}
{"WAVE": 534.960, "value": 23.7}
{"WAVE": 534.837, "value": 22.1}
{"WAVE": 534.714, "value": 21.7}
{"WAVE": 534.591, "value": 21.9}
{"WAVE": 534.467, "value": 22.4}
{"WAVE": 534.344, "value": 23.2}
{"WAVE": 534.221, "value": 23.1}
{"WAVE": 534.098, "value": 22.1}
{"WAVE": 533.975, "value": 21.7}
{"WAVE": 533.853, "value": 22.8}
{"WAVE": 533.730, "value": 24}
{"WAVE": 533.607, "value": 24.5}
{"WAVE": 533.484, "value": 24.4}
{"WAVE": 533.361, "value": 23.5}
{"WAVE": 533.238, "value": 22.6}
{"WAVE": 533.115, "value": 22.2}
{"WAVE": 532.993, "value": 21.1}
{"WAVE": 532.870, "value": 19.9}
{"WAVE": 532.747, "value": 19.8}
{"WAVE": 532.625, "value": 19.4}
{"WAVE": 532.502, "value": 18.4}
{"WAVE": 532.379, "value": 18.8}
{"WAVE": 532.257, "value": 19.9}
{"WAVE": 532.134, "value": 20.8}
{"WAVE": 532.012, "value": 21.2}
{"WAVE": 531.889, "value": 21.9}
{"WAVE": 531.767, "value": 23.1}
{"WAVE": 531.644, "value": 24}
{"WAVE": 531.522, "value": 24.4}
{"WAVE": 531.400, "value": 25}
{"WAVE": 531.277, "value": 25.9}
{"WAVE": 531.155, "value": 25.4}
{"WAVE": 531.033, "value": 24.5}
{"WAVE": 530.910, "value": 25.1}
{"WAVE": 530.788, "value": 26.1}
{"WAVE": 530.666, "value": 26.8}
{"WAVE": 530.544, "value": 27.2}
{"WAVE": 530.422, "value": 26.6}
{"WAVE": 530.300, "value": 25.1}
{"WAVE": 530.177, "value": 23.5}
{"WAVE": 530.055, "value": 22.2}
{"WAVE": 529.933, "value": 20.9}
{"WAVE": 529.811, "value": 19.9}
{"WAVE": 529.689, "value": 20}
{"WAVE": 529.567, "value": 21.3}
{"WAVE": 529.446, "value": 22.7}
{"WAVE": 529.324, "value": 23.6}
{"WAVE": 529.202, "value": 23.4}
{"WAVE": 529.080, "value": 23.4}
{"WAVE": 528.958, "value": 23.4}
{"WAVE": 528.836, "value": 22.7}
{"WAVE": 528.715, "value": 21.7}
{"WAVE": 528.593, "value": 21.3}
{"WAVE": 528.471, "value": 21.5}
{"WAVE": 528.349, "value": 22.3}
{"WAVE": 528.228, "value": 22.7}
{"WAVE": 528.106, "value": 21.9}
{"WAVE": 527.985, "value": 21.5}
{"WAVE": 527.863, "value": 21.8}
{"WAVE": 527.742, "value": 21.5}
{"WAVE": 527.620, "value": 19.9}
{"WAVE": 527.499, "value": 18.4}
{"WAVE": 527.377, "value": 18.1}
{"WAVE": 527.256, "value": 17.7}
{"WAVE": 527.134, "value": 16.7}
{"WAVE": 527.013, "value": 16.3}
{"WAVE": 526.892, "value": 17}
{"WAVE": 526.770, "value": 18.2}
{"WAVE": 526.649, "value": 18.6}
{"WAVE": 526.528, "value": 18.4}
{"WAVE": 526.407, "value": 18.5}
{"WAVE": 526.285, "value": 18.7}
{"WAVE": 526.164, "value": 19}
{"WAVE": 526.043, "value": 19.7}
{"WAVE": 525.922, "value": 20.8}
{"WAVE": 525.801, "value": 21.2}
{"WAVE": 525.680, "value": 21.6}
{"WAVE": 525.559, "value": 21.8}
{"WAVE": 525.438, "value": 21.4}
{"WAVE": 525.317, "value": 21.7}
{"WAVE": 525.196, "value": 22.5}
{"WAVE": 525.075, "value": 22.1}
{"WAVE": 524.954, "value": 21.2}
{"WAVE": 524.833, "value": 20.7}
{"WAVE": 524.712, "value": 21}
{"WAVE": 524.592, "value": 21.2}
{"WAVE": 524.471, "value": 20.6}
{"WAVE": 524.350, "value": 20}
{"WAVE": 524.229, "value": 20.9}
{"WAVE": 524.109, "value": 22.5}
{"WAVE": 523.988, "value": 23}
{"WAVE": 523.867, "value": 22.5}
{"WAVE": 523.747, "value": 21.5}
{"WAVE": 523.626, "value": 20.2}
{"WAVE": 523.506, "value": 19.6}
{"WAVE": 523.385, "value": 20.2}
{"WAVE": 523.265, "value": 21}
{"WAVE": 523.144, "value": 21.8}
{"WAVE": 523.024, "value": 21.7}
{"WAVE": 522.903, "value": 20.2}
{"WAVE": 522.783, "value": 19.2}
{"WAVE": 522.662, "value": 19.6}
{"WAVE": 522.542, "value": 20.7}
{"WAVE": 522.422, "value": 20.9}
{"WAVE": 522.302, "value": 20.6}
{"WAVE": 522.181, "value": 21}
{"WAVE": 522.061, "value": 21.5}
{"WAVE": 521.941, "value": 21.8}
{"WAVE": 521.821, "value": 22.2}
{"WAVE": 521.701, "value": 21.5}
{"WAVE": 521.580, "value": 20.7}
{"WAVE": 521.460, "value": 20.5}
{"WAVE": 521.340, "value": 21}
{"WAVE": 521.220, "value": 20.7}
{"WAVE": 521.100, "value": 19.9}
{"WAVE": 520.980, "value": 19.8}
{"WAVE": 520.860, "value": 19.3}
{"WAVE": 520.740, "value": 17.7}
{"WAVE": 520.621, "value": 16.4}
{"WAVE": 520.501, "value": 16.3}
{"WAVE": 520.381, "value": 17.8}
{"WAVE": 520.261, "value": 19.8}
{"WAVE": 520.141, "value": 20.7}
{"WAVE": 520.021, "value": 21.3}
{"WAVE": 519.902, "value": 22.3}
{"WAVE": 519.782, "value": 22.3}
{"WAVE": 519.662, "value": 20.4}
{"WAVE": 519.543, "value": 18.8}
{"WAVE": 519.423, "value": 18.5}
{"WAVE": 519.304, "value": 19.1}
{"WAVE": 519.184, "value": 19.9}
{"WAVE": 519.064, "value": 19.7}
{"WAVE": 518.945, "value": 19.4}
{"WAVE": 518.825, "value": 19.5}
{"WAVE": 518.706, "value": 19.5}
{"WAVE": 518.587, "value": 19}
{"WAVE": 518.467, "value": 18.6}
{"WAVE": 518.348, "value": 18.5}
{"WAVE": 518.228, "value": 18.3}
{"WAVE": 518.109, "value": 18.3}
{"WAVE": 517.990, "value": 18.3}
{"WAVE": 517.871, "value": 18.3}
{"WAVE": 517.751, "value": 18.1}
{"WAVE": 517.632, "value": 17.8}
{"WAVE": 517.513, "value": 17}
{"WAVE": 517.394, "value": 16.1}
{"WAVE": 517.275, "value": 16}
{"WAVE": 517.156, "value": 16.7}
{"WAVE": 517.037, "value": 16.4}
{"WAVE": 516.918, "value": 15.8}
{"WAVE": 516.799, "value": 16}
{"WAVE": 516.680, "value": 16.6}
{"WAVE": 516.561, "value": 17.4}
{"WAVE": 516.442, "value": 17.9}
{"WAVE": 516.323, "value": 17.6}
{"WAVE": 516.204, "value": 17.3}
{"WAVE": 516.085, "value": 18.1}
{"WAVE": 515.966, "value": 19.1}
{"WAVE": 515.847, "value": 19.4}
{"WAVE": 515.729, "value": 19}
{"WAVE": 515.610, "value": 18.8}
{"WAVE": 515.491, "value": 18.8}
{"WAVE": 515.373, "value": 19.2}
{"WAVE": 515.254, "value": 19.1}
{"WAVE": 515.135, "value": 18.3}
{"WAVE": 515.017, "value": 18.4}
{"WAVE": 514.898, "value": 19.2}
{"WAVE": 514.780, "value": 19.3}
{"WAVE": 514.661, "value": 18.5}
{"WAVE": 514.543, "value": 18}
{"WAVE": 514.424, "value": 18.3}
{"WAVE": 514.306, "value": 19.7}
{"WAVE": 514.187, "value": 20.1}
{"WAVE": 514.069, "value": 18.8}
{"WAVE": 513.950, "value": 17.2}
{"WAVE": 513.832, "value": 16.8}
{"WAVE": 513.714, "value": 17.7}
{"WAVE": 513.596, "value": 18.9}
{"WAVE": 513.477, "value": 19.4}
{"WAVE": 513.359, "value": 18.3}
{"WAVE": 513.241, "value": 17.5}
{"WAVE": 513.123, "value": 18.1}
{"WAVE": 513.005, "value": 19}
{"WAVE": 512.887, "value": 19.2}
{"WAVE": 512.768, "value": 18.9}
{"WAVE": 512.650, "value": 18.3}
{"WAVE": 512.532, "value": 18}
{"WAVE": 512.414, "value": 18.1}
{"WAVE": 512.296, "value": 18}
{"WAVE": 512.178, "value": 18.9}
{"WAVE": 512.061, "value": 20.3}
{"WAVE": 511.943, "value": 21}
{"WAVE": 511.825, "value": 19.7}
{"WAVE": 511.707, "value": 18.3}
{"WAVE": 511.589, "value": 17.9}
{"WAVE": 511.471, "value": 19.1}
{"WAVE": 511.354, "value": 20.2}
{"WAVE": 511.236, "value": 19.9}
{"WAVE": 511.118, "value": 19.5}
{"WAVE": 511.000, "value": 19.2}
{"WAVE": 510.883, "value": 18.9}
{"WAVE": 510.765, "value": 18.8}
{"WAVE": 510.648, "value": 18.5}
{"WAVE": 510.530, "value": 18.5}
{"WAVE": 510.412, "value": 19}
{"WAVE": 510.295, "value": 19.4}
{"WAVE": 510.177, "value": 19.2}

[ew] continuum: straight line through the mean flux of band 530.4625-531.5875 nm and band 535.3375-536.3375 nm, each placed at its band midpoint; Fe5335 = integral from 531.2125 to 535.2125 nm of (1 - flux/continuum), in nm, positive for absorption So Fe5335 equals 0.36 nm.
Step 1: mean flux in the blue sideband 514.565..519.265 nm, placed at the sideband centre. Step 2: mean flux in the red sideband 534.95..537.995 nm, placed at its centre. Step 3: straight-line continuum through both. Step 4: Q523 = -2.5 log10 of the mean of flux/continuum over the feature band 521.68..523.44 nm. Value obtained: -0.08 mag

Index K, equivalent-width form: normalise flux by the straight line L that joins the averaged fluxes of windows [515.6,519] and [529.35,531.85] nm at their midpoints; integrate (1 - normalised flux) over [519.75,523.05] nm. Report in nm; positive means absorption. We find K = -0.08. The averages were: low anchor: 17.9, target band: 20.2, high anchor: 24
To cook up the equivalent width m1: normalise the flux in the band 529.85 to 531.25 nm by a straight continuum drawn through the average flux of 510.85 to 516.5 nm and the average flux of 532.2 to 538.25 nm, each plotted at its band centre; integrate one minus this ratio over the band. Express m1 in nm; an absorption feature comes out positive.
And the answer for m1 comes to -0.21 nm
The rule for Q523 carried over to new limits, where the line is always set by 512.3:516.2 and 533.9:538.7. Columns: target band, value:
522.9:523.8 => -0.03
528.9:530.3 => -0.05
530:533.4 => -0.06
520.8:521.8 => -0.03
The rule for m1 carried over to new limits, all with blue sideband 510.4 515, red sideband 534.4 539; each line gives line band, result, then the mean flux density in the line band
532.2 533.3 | 0.087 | 20.2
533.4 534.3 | -0.045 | 23.2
